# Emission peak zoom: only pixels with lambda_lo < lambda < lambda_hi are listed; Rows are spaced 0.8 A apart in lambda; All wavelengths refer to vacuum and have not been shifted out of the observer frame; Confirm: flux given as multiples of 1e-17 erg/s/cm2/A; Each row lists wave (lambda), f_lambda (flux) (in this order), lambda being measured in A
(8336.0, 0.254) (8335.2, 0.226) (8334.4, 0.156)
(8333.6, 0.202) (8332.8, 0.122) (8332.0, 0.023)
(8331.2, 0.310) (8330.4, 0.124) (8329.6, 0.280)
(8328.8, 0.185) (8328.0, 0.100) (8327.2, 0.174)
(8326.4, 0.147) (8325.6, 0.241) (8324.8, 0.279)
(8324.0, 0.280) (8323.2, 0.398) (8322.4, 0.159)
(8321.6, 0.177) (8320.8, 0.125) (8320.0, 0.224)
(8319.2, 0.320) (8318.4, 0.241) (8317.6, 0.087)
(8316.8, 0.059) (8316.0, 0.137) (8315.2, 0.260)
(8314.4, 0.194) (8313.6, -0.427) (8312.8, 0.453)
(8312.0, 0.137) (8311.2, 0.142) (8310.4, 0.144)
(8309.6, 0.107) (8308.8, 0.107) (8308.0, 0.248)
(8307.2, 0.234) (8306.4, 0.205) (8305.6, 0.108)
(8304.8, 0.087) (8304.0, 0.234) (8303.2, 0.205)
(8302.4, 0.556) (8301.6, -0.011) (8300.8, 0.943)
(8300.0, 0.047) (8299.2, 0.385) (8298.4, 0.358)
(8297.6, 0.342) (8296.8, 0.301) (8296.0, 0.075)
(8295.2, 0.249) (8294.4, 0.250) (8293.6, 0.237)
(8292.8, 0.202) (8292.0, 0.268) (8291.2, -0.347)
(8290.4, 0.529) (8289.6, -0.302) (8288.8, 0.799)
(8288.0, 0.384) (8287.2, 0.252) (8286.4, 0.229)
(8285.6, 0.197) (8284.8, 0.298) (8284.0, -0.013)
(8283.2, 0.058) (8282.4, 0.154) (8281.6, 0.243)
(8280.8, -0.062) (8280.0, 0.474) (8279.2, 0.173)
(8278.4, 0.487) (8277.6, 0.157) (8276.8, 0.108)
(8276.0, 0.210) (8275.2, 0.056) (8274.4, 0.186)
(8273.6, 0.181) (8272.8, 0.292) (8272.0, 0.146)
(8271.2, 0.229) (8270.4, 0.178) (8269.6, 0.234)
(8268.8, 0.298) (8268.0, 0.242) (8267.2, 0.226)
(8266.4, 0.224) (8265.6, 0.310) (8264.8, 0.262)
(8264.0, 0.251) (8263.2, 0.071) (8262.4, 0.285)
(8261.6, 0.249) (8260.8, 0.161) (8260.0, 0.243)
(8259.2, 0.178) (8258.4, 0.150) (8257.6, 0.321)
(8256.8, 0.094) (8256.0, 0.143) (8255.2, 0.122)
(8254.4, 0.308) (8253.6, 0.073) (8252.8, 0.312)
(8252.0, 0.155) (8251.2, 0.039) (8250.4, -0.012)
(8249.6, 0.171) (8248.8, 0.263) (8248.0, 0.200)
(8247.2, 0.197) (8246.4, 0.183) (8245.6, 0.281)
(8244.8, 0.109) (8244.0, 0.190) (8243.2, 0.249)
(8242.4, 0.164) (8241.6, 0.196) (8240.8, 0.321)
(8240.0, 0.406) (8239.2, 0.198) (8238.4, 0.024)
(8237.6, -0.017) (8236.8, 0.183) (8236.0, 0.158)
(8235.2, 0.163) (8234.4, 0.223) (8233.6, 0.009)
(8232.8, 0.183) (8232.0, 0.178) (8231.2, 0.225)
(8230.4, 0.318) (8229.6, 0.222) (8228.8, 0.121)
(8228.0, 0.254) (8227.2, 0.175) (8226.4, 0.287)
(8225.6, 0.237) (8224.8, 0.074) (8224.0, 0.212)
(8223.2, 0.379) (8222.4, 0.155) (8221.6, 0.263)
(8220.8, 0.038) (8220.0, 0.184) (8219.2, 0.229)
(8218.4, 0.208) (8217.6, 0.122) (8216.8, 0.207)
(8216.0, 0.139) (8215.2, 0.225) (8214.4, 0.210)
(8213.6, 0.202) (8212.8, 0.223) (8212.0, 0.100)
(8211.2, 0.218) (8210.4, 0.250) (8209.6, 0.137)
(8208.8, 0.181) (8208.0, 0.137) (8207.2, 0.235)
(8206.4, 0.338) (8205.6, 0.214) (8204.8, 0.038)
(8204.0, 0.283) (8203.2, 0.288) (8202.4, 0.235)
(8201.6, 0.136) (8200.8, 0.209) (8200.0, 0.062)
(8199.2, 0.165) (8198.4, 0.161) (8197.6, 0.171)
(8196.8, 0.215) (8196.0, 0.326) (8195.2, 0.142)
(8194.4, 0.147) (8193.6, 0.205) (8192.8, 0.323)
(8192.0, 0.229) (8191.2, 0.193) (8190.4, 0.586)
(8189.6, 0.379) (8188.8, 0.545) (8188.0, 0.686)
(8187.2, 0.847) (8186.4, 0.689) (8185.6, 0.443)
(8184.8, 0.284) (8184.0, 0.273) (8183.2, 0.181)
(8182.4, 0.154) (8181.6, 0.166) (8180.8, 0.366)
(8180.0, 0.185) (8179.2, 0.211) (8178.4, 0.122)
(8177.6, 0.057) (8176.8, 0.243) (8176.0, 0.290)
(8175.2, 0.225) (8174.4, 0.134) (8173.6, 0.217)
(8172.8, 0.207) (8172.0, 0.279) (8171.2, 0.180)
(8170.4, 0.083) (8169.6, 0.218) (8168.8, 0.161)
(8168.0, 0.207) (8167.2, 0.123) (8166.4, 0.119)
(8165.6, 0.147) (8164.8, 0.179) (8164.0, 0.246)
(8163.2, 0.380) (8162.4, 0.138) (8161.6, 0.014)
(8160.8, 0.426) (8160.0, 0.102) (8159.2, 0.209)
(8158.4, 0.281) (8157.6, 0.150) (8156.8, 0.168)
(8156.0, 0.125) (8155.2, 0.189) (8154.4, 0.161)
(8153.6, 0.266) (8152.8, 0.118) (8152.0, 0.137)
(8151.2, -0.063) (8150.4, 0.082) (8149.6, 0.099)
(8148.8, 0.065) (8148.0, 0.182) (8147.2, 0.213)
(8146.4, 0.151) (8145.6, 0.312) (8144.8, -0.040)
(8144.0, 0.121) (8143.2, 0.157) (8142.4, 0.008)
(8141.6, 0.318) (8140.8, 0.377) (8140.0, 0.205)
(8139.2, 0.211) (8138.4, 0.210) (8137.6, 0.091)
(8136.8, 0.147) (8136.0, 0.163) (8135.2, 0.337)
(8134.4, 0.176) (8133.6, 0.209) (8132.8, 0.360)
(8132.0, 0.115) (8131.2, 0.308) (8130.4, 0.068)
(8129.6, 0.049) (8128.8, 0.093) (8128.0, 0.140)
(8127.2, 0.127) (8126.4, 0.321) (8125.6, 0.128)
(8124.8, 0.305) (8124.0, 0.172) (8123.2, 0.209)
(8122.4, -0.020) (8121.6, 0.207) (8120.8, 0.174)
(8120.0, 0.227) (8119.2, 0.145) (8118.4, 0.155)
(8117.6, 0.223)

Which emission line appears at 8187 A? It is H-gamma 4340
